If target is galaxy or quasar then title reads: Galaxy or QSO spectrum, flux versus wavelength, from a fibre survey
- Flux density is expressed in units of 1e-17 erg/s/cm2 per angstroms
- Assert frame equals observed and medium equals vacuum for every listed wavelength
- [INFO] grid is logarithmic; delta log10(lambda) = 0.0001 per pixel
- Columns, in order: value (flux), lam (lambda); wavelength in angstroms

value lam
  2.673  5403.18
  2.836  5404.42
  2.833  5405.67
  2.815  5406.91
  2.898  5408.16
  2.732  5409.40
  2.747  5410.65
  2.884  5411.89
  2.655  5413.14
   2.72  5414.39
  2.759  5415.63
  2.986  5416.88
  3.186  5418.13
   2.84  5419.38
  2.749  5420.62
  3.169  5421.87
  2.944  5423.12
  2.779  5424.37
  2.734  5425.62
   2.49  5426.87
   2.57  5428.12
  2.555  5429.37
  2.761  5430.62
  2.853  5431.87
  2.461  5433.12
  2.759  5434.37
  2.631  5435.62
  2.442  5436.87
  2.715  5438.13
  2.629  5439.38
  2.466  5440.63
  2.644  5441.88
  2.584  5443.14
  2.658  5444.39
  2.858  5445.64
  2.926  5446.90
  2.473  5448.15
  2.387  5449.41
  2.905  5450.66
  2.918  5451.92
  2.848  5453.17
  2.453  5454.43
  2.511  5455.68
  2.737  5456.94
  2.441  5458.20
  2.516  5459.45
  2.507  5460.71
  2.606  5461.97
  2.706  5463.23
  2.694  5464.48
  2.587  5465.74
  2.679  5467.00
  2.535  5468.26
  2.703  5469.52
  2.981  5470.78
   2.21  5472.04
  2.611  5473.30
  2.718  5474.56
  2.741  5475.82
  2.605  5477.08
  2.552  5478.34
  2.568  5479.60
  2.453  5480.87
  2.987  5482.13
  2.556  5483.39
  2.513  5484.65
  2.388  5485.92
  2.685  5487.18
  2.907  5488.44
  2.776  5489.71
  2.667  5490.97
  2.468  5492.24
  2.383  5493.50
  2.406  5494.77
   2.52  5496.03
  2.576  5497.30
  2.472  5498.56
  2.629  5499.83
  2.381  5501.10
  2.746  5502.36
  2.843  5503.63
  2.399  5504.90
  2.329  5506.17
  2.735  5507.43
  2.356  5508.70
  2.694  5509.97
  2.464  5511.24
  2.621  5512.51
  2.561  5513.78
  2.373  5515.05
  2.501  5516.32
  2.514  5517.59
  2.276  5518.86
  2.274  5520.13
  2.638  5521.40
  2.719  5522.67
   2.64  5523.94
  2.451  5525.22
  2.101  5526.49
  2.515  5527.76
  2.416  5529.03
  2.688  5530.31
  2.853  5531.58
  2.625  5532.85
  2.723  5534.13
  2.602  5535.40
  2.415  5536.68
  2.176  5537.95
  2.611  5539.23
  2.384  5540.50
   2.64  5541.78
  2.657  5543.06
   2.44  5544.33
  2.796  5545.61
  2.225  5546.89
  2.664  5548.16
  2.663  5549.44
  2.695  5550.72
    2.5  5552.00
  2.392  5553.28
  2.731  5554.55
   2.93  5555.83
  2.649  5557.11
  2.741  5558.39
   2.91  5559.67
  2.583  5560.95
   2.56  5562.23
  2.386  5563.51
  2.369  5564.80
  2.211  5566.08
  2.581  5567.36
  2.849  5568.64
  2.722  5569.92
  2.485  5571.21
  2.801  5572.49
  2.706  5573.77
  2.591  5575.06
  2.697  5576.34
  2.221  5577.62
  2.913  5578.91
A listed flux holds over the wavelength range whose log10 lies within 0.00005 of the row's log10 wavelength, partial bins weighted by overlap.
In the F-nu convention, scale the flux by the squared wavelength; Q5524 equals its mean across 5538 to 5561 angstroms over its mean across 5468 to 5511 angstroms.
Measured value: 1.03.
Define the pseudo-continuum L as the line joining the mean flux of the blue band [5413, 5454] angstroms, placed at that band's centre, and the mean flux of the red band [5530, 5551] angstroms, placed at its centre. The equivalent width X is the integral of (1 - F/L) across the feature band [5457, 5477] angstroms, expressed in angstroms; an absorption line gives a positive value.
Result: 0.46 angstroms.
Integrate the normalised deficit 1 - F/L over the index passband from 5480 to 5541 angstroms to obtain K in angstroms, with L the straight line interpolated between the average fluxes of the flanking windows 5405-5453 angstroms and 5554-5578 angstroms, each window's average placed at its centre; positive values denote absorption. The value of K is 2.91 angstroms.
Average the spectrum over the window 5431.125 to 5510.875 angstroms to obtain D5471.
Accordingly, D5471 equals 2.61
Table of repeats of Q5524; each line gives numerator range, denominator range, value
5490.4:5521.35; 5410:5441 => 0.94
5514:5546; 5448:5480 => 0.98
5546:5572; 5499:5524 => 1.04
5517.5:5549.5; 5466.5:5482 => 0.98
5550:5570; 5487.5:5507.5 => 1.04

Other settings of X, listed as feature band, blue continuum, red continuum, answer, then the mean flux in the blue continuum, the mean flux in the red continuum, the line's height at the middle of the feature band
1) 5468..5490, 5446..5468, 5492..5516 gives -0.44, 2.64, 2.52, 2.59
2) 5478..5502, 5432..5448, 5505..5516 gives -0.23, 2.65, 2.51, 2.55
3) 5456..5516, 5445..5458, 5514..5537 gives 0.60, 2.69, 2.52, 2.61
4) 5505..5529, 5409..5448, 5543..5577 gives 1.53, 2.73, 2.61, 2.65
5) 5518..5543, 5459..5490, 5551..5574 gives 1.00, 2.63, 2.62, 2.62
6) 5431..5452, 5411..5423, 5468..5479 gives 0.86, 2.88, 2.63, 2.77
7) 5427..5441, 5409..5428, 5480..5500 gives 0.75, 2.82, 2.58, 2.77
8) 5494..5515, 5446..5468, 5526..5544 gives 0.28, 2.64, 2.53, 2.57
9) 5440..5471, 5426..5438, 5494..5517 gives -0.68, 2.62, 2.53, 2.59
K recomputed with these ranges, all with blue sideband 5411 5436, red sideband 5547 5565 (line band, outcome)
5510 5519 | 0.58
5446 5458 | 0.28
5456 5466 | 0.49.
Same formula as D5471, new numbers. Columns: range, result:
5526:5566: 2.57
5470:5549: 2.56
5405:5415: 2.78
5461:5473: 2.63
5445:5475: 2.65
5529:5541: 2.56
